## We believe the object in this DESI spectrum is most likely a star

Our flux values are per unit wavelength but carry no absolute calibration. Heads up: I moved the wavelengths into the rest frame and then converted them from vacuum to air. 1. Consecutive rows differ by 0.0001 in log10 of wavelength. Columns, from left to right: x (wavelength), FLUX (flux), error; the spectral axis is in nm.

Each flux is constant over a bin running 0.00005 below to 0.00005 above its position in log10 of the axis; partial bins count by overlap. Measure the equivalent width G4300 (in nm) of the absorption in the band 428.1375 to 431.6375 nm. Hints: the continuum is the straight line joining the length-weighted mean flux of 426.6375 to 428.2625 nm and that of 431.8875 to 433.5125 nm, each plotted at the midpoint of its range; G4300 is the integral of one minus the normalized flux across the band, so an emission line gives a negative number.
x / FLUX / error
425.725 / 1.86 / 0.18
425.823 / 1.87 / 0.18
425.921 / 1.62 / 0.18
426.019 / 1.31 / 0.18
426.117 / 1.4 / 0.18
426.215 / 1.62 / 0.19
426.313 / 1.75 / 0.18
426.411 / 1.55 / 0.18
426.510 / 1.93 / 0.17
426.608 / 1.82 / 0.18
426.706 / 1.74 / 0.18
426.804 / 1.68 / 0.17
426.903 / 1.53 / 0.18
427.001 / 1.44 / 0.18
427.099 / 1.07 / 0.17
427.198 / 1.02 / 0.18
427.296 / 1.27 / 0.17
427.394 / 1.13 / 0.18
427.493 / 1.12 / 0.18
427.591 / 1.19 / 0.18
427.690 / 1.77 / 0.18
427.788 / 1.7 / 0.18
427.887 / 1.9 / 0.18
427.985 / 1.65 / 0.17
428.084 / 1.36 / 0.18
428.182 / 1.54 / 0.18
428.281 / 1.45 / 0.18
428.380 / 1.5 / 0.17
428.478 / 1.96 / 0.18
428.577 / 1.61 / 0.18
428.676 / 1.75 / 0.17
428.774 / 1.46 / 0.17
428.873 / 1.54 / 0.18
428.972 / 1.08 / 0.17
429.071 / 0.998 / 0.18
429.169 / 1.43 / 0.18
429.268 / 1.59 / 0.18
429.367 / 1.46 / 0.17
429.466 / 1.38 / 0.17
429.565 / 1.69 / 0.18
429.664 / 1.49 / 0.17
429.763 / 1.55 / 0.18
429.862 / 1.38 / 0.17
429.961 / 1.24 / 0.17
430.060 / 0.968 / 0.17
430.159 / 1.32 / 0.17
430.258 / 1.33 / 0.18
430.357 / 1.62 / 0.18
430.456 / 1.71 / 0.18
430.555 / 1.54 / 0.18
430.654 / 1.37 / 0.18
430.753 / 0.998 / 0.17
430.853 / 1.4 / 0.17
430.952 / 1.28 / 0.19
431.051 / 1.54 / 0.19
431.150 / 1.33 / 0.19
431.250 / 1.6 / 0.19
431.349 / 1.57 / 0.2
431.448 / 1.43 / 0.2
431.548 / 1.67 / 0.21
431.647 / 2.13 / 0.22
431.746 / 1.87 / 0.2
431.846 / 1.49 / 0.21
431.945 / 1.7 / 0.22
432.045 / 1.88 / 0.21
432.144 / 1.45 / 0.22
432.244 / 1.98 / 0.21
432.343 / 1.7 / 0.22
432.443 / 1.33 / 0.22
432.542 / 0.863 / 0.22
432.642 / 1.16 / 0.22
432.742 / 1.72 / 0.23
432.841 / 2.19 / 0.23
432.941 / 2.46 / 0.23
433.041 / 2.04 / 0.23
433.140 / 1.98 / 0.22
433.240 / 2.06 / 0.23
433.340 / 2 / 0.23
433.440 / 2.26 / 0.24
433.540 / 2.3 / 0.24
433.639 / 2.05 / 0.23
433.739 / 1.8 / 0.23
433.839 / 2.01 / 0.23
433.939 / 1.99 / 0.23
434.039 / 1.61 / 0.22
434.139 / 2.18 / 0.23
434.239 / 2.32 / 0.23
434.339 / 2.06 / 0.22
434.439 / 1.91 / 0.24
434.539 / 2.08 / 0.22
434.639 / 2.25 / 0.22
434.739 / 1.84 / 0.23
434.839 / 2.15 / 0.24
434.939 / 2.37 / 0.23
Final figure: 0.33 nm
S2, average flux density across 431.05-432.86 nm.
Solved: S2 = 1.6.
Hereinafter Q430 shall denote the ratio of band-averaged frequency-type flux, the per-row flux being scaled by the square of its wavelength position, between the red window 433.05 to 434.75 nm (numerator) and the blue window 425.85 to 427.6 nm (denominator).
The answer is 1.4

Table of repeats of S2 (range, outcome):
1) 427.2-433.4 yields 1.54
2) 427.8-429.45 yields 1.52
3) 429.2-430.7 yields 1.44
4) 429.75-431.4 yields 1.39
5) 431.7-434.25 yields 1.85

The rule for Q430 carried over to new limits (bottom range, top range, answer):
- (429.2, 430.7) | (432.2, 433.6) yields 1.31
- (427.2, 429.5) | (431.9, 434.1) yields 1.29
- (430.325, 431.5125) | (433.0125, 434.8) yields 1.43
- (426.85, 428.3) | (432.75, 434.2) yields 1.50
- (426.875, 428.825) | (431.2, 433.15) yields 1.18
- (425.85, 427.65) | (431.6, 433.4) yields 1.25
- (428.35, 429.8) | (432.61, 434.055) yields 1.36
